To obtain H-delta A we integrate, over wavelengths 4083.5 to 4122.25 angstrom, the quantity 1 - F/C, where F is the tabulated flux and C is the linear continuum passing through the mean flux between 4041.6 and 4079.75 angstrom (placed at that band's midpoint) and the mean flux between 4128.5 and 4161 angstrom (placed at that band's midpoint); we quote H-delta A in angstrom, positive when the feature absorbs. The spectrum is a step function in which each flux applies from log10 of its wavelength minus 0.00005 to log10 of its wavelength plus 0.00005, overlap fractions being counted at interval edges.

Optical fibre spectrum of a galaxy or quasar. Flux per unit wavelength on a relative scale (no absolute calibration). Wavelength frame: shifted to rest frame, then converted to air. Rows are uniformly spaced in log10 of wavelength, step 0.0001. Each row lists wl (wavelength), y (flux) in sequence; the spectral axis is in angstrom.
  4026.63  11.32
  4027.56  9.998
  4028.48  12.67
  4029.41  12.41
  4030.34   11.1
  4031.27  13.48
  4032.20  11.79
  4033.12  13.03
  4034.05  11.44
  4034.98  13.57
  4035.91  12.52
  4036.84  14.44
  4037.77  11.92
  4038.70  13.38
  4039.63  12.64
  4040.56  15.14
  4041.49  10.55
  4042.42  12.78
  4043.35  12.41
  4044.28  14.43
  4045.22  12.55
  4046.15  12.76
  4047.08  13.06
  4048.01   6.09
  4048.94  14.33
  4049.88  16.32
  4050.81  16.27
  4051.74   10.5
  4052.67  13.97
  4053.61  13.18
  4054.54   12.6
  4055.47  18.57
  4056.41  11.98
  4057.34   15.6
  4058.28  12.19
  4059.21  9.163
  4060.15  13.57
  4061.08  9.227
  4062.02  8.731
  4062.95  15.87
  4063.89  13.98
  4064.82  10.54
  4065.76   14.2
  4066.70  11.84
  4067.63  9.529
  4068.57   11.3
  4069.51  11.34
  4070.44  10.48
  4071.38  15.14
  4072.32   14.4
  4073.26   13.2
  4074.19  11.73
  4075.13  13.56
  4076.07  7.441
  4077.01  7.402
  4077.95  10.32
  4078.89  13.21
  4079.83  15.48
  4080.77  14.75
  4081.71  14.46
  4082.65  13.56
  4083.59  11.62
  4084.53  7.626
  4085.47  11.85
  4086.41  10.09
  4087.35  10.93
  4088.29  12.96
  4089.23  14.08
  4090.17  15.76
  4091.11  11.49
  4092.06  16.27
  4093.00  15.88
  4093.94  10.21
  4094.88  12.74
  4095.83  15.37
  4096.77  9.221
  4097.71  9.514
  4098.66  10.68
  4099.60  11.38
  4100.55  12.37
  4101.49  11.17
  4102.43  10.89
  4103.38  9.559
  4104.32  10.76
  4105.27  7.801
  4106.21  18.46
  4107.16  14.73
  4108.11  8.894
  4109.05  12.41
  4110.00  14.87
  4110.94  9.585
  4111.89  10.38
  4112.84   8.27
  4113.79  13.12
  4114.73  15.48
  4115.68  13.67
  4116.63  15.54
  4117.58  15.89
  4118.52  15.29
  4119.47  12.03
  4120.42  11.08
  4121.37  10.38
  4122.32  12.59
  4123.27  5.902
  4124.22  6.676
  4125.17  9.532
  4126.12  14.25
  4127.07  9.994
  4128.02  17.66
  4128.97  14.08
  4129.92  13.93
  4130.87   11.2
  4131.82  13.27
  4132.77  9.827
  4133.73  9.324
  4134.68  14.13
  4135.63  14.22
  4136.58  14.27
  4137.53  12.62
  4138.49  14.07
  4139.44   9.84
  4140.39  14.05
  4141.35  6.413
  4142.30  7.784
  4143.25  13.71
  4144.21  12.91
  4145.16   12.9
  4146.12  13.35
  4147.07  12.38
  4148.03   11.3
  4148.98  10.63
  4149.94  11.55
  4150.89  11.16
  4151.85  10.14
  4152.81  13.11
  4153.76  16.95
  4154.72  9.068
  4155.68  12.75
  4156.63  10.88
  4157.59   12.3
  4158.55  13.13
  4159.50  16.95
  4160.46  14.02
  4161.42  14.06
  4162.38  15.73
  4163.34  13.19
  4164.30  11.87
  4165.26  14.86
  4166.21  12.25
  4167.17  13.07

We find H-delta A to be 0.4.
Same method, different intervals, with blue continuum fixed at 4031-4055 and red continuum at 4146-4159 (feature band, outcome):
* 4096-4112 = 1.25 angstrom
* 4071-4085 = 0.41 angstrom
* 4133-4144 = 0.26 angstrom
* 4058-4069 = 0.91 angstrom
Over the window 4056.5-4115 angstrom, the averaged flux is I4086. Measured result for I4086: 12.1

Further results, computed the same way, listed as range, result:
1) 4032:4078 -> 12.5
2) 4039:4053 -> 12.9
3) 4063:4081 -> 12.1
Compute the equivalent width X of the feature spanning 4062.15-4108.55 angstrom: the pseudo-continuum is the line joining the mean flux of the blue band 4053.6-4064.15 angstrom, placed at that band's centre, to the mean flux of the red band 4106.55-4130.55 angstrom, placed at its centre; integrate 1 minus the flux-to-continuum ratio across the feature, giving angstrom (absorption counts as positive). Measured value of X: 1.68 angstrom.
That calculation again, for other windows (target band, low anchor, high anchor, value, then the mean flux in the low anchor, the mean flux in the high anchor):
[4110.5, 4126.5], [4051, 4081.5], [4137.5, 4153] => 0.2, 12.4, 11.6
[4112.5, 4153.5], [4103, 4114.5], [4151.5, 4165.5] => 1.0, 11.7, 13.3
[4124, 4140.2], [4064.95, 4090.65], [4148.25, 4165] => 0.2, 12.1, 12.8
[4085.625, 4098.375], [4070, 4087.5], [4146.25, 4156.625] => -0.7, 12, 11.9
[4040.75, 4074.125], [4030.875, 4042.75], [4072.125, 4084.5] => -0.4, 12.8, 12.2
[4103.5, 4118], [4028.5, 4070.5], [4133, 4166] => 0.0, 12.6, 12.5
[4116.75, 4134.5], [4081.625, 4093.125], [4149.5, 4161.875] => 1.1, 12.7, 12.8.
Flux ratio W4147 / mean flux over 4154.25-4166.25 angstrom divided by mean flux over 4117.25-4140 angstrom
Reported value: 1.1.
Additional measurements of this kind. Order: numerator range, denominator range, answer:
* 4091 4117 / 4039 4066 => 0.95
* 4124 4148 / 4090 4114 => 1.02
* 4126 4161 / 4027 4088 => 1.00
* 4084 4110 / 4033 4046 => 0.93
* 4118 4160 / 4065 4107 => 1.00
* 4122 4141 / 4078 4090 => 0.96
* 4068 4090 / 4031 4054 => 0.94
